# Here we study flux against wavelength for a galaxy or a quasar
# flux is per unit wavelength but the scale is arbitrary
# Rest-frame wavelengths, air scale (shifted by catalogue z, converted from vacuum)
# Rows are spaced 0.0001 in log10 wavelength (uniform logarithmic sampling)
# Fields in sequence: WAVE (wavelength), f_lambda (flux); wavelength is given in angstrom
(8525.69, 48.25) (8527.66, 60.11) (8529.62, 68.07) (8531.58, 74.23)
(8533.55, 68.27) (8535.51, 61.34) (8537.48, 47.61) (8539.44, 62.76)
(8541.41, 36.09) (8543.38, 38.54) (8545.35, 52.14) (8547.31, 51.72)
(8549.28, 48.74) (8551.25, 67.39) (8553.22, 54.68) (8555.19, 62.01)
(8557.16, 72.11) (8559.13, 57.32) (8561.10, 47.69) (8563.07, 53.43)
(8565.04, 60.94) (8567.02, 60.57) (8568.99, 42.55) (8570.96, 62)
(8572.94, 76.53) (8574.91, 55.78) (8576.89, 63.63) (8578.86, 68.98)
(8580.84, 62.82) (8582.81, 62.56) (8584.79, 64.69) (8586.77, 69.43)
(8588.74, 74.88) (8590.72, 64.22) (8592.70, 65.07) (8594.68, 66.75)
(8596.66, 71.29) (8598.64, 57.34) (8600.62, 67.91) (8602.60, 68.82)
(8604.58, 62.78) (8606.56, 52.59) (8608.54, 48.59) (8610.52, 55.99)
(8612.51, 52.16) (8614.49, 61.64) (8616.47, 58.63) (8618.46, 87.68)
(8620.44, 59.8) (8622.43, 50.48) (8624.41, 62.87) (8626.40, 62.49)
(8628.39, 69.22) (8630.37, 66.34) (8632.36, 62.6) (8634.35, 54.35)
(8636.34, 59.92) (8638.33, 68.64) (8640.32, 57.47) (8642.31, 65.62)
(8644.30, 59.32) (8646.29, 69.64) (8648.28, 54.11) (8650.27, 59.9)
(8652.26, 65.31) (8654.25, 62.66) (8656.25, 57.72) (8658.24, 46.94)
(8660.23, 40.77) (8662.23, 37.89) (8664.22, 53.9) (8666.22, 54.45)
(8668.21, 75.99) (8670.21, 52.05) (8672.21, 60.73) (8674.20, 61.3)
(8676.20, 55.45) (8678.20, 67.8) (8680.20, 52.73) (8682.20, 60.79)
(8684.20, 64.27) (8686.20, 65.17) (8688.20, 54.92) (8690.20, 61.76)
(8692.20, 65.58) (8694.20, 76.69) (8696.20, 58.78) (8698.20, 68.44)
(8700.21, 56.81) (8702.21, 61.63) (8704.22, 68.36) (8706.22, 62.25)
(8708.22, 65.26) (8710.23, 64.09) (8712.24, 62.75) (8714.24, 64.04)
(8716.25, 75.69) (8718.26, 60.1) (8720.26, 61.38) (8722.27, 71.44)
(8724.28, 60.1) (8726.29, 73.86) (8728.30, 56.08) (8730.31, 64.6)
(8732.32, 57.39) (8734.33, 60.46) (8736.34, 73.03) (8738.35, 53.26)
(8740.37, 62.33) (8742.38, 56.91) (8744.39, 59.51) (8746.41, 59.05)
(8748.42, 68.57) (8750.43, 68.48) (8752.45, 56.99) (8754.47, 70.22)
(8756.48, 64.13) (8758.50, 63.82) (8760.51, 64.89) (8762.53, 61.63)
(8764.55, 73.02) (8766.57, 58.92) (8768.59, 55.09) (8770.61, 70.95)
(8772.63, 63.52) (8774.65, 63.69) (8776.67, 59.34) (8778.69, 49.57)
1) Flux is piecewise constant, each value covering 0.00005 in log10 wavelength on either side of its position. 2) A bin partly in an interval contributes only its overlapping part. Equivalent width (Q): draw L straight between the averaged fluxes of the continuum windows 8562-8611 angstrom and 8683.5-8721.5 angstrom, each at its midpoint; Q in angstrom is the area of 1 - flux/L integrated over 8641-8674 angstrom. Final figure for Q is 3.2 angstrom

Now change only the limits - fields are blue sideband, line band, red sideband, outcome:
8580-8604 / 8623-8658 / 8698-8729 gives 2.0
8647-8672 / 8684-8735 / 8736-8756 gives -3.8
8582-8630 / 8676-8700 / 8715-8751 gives 0.2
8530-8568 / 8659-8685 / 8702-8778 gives 1.9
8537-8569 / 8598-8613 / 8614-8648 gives 0.4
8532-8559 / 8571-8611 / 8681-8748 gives -4.2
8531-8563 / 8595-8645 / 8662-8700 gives -2.7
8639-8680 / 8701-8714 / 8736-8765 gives -0.7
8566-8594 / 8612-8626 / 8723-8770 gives 0.3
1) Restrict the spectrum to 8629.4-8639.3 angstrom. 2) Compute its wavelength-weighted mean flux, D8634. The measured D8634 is 62.3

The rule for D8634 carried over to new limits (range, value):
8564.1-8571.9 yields 56.4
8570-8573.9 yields 69.2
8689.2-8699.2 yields 66.3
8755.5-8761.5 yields 64.3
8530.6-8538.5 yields 62.9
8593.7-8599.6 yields 65.2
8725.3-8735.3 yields 62.5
